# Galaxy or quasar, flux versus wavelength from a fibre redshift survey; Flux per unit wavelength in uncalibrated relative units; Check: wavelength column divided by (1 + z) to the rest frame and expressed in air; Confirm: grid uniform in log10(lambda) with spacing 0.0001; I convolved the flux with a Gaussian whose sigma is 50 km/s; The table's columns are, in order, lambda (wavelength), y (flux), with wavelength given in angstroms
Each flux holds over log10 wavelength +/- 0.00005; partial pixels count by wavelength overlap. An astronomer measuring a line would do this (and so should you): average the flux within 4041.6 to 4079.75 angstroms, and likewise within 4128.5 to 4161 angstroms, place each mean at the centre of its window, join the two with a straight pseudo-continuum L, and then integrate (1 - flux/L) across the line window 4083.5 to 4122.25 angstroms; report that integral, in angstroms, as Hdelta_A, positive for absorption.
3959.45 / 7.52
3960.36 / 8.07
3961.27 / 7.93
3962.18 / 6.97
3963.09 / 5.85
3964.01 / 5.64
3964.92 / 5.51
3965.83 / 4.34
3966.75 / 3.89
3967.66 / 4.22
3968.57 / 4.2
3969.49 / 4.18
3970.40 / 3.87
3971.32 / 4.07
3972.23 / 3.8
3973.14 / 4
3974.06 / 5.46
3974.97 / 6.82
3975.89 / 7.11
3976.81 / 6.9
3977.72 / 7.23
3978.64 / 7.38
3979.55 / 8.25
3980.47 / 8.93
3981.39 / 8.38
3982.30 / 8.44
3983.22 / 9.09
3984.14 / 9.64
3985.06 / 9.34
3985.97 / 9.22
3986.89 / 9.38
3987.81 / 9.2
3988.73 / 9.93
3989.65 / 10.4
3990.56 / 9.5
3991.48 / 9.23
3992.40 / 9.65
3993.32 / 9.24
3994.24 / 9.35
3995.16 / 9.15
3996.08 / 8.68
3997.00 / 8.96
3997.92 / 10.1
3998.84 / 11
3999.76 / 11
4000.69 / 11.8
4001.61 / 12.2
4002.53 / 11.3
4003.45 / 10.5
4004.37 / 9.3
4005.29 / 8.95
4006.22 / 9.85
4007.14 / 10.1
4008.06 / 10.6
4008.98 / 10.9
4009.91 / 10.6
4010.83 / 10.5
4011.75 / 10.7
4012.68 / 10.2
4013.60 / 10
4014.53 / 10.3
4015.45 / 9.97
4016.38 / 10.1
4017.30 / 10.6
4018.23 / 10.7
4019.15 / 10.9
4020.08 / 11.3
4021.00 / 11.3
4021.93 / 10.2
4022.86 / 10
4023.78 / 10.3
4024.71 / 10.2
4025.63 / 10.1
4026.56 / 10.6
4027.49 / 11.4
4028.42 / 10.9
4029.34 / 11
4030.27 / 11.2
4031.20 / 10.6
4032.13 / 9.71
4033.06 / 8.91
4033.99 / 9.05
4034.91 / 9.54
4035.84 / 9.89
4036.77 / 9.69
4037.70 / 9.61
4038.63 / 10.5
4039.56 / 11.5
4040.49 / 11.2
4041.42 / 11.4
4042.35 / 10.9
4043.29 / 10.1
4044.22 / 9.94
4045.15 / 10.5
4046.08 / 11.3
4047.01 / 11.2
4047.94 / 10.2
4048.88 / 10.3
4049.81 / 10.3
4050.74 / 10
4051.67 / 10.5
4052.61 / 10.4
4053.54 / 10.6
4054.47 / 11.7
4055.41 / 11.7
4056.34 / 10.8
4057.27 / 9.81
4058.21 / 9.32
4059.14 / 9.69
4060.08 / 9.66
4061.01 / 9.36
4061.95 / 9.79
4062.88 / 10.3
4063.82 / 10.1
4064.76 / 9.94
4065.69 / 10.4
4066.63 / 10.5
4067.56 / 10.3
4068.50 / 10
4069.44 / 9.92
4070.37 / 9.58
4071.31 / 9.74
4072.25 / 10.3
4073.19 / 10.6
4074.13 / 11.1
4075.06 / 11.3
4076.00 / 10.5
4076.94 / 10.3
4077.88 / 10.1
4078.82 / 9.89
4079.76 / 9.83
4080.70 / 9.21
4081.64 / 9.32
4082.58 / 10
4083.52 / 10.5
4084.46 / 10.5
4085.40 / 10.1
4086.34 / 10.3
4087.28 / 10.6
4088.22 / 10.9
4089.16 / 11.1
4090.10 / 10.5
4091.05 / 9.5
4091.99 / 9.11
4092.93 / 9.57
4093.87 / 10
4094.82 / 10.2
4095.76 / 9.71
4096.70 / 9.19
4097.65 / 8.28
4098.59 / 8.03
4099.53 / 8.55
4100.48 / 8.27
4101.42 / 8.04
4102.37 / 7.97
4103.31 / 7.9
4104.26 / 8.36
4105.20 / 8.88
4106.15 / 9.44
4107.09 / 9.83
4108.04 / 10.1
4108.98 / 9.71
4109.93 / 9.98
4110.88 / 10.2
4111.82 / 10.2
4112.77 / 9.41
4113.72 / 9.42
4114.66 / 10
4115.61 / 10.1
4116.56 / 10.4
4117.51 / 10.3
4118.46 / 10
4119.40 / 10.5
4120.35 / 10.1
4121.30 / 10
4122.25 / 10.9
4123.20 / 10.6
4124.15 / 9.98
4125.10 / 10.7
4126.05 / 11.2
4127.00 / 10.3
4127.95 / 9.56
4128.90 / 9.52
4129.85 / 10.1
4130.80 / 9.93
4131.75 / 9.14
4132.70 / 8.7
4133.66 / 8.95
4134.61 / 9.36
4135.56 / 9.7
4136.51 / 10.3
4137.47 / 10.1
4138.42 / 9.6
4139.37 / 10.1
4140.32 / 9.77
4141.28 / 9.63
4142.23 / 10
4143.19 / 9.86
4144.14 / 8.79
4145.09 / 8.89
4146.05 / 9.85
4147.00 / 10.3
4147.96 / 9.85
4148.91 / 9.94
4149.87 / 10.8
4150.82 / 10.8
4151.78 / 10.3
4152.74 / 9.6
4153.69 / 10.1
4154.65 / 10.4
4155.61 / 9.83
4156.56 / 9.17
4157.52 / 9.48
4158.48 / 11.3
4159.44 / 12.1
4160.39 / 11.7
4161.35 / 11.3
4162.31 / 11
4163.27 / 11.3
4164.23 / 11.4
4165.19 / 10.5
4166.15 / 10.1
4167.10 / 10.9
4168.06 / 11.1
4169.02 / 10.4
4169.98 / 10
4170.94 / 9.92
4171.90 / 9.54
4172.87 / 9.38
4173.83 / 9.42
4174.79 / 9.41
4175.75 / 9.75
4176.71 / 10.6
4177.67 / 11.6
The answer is 1.8 angstroms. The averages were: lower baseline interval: 10.3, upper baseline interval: 9.95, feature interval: 9.66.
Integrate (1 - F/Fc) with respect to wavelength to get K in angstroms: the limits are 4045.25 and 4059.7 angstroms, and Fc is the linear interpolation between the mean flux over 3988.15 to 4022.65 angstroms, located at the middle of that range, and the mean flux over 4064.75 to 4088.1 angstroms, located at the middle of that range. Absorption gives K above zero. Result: -0.4 angstroms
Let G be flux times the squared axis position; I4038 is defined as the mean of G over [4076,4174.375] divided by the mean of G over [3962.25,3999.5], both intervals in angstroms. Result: 1.4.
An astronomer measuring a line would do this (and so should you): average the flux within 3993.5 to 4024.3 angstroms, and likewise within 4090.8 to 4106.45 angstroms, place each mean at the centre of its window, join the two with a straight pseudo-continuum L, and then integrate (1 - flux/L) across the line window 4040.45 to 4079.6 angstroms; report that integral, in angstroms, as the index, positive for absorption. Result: -3.5 angstroms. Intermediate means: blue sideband 10.3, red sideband 8.87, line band 10.4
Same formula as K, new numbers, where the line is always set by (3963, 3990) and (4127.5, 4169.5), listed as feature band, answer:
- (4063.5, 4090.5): -4.64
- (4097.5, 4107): 0.83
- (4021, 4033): -4.16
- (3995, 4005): -4.26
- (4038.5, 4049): -3.44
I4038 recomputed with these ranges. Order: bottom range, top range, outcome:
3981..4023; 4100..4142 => 1.03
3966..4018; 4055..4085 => 1.21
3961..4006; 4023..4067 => 1.34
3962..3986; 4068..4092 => 1.69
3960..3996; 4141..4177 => 1.53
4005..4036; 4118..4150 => 1.01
